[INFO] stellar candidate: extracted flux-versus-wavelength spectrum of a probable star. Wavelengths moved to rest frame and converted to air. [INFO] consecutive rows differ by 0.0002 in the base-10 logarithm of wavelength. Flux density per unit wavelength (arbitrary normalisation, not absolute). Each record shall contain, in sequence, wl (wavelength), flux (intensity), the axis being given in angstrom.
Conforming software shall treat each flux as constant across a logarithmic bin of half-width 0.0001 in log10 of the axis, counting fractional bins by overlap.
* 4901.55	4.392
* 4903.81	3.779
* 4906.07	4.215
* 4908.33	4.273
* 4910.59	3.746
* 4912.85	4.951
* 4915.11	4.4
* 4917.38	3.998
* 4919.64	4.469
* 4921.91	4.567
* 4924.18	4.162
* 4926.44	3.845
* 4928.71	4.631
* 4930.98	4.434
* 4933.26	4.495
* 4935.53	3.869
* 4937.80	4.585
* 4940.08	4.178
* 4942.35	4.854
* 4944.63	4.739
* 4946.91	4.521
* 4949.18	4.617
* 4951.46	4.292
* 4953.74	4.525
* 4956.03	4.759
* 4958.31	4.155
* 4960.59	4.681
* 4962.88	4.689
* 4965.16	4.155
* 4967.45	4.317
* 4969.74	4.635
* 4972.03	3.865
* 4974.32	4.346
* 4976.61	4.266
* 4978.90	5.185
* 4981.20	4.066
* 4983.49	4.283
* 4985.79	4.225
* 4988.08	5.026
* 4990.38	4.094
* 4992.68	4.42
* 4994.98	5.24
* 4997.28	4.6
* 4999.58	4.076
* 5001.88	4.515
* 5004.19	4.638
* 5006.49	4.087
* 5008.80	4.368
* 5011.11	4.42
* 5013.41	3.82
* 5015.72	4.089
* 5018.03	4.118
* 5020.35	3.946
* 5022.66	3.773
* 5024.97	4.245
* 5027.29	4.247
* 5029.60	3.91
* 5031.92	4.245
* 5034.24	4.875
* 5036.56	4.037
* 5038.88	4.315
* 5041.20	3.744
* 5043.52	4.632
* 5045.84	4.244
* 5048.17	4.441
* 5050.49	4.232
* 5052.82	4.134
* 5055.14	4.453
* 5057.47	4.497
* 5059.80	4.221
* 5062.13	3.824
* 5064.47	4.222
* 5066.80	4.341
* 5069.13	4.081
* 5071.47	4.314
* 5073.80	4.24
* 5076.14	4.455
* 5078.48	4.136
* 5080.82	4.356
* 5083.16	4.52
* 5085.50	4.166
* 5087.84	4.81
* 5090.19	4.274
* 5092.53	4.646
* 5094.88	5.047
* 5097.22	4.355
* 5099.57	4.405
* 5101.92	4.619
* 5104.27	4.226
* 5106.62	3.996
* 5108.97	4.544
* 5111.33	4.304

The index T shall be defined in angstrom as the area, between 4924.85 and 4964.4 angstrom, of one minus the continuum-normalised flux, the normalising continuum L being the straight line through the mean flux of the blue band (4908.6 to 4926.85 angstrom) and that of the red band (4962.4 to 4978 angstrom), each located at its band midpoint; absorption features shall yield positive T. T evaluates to -1.39 angstrom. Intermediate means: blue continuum 4.29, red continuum 4.32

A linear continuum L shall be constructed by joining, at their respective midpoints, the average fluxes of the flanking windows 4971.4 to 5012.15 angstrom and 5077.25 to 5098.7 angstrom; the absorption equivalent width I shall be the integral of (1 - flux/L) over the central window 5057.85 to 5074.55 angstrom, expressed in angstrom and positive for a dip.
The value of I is 1.0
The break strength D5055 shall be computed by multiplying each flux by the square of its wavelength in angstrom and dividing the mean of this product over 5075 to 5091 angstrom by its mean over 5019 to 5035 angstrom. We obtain 1.08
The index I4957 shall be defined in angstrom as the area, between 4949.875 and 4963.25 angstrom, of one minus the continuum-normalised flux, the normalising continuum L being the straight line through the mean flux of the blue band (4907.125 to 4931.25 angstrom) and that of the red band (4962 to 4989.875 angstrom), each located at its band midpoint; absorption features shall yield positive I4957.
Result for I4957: -0.4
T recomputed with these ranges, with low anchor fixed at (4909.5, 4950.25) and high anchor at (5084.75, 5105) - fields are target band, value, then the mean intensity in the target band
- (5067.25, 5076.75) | 0.5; 4.27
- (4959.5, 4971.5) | -0.1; 4.46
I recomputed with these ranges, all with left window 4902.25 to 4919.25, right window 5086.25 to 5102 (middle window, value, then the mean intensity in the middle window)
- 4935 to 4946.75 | -0.6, 4.48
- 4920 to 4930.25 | -0.2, 4.32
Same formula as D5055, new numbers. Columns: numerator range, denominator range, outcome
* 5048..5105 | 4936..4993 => 1.02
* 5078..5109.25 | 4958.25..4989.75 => 1.05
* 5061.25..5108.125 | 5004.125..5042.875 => 1.07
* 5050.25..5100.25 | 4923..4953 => 1.04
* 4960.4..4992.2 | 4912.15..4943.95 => 1.02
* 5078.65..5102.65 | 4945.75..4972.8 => 1.07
